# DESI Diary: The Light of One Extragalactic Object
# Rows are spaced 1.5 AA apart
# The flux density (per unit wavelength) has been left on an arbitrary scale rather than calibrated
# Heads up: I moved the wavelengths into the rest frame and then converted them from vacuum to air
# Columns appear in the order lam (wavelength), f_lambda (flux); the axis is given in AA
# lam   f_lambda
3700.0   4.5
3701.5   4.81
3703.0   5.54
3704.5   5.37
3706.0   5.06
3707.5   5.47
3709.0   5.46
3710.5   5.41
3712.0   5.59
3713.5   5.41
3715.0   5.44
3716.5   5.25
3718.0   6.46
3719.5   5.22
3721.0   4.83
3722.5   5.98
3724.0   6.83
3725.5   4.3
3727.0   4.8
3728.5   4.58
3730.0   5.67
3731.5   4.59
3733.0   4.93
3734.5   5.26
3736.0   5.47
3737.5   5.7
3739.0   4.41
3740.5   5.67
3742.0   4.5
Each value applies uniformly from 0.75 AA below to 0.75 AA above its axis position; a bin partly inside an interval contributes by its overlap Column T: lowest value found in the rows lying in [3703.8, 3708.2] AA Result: 5.06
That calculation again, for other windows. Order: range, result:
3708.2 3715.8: 5.41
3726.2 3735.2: 4.58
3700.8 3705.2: 4.81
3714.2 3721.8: 4.83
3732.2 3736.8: 4.93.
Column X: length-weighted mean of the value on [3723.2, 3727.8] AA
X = 5.31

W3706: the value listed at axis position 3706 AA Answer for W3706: 5.06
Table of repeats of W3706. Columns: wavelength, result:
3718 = 6.46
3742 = 4.5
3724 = 6.83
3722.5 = 5.98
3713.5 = 5.41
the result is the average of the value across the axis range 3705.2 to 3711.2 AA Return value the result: 5.35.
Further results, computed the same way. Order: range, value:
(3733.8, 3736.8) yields 5.37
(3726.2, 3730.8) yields 5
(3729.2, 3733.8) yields 5.06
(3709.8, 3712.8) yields 5.5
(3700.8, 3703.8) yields 5.18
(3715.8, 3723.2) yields 5.55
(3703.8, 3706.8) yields 5.22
